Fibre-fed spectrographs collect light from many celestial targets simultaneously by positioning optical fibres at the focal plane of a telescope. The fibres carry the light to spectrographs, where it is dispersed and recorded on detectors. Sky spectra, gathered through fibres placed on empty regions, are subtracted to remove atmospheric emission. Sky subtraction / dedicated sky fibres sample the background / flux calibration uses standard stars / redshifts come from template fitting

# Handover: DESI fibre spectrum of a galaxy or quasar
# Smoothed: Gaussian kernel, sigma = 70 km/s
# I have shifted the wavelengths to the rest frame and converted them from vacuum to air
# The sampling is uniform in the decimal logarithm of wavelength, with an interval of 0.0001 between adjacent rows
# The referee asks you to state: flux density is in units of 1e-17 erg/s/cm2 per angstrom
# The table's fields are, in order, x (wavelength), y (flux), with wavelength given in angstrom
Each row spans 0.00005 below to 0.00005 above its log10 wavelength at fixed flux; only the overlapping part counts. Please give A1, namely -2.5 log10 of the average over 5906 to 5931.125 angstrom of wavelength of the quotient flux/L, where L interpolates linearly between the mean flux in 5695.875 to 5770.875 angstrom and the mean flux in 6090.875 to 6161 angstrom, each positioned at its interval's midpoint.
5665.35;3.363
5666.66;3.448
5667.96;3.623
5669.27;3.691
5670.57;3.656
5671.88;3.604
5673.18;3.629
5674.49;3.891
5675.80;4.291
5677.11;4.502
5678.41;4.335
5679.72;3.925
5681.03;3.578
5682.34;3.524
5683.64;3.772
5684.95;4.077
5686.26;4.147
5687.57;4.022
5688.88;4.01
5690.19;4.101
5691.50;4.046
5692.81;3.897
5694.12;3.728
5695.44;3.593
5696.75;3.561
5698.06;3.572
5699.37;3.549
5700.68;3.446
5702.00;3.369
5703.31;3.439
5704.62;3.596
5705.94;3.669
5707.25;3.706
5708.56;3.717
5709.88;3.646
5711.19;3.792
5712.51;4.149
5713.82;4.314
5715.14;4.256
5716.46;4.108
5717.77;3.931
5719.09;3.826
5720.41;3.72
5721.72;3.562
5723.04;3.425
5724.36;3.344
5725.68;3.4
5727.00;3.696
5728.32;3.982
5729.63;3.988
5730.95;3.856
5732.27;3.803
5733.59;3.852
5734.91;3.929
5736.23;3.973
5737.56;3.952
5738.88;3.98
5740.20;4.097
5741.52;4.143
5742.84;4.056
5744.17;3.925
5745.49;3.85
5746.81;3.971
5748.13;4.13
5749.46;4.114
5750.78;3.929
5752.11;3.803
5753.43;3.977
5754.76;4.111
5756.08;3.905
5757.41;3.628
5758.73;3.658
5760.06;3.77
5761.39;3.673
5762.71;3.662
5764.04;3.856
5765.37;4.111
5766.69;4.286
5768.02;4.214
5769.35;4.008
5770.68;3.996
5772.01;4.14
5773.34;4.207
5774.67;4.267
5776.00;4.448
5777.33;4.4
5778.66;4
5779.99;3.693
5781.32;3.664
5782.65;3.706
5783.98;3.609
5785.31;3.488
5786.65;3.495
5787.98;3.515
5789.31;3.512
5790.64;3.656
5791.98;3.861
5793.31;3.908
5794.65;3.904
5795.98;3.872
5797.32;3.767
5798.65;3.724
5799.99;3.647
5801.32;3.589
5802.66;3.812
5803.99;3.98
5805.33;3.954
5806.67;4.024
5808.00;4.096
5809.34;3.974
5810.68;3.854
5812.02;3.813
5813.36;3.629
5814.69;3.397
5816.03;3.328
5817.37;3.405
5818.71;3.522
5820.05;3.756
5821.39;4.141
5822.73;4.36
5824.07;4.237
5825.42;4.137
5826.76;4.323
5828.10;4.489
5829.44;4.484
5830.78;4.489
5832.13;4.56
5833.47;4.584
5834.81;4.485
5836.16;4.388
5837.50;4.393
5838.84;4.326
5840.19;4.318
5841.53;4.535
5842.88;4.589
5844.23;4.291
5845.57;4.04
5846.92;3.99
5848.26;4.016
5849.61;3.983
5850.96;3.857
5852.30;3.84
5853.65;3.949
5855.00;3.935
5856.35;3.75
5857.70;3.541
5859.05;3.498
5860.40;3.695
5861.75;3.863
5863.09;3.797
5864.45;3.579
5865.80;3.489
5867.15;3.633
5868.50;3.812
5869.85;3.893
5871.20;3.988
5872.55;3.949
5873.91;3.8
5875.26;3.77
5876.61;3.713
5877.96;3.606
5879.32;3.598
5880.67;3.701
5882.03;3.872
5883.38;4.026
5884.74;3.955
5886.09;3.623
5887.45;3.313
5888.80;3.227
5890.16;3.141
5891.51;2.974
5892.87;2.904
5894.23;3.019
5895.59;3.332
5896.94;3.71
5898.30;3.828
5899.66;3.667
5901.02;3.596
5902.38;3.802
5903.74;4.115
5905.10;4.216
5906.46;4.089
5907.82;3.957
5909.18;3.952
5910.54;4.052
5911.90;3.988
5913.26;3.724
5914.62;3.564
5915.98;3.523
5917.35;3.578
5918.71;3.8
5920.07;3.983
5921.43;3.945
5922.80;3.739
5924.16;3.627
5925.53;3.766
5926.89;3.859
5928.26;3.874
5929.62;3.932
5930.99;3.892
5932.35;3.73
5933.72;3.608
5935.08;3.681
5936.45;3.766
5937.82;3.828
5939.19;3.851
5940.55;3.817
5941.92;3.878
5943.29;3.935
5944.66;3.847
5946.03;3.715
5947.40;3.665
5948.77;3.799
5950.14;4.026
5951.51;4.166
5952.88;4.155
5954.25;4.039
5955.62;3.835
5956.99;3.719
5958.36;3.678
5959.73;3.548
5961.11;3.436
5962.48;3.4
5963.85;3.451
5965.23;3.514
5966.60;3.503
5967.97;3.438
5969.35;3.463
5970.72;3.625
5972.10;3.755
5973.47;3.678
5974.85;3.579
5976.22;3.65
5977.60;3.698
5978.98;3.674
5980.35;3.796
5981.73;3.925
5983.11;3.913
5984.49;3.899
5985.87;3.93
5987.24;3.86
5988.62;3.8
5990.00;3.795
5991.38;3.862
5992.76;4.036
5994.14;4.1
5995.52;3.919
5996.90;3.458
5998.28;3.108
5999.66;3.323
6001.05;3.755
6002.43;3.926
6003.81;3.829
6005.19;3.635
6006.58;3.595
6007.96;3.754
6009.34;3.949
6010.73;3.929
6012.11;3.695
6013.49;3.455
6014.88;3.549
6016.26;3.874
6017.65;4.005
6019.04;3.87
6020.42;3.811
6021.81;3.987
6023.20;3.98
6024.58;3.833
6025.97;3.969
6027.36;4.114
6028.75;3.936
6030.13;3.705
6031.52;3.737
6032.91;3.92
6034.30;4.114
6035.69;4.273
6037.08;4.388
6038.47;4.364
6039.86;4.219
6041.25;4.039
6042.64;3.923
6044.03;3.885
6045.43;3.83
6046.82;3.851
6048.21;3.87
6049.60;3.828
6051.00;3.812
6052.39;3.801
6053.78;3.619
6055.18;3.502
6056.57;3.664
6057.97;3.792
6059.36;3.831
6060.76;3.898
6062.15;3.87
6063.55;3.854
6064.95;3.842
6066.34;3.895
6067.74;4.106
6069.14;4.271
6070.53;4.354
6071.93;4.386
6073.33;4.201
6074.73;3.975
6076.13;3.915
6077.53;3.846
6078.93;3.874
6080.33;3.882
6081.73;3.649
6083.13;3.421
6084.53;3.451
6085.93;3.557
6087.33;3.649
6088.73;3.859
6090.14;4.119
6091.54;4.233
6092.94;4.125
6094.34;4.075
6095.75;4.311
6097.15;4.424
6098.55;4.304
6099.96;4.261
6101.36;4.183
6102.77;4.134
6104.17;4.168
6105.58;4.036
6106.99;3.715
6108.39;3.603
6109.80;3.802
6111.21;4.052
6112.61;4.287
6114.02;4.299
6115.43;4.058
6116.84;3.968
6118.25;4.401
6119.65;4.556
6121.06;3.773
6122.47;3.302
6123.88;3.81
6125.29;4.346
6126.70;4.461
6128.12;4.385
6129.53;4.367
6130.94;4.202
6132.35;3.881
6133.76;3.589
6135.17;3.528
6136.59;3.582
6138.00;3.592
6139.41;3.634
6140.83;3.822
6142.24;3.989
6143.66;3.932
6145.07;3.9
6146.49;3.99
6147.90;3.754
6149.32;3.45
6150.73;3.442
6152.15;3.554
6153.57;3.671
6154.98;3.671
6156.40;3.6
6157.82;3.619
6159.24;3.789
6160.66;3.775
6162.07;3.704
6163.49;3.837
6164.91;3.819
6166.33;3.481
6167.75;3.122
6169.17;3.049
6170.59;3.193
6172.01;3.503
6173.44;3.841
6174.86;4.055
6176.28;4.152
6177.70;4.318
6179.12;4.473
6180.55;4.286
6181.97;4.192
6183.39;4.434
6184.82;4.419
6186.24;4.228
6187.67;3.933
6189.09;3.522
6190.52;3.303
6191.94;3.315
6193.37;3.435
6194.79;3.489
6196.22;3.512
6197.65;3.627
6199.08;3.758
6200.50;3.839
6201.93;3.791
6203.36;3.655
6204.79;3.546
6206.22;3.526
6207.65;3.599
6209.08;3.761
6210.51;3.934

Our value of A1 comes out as 0.02 mag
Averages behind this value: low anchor 3.84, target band 3.83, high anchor 3.95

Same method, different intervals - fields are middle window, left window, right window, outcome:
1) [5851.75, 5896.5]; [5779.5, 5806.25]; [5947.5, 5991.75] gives 0.03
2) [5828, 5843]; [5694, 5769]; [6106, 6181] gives -0.16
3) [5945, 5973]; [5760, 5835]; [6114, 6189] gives 0.06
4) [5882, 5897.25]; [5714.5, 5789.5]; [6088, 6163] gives 0.15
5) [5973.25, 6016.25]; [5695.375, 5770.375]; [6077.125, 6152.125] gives 0.05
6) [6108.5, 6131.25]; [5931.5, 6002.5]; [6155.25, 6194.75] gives -0.09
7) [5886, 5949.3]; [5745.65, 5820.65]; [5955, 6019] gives 0.01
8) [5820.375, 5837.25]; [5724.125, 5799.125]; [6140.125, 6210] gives -0.13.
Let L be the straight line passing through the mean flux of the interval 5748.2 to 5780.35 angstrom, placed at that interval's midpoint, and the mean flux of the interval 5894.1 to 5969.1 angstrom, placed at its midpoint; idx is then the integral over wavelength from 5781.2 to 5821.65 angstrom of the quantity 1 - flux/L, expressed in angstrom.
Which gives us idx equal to 2.3 angstrom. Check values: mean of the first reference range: 4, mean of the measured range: 3.73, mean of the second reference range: 3.77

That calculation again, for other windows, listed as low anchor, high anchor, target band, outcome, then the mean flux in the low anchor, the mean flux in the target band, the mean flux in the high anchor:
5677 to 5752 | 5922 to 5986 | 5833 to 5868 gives -2.0 angstrom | 3.85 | 4.01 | 3.75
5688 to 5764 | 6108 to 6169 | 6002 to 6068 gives -0.7 angstrom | 3.82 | 3.88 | 3.84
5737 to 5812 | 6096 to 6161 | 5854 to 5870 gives 0.8 angstrom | 3.9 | 3.71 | 3.93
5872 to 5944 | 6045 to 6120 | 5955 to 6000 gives 1.7 angstrom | 3.72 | 3.68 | 3.97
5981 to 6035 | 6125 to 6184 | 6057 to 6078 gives -1.0 angstrom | 3.82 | 4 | 3.83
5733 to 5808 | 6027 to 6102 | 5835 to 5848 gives -1.3 angstrom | 3.9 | 4.32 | 3.96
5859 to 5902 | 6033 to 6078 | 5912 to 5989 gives 0.1 angstrom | 3.61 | 3.75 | 3.97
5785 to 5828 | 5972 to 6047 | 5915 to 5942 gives 0.4 angstrom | 3.81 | 3.78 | 3.85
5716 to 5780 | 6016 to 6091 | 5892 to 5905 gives 1.1 angstrom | 3.93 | 3.57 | 3.91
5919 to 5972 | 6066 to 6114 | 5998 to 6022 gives 0.9 angstrom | 3.76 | 3.73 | 4.01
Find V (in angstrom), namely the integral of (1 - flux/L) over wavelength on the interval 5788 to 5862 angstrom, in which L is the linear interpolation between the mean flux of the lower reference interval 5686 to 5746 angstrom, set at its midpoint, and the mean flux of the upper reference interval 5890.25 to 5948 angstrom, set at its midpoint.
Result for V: -4.0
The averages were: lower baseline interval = 3.82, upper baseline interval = 3.74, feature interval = 3.98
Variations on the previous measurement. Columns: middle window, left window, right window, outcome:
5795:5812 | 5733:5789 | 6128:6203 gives 0.2 angstrom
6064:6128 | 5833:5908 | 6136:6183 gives -4.3 angstrom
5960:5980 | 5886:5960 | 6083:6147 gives 1.2 angstrom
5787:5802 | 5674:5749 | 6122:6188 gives 0.5 angstrom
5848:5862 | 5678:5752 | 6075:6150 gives 0.3 angstrom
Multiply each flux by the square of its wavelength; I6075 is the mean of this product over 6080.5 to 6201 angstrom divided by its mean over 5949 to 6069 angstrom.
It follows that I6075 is 1.1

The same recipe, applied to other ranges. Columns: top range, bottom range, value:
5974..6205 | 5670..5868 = 1.10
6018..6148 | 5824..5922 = 1.10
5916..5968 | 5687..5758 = 1.06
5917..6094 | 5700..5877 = 1.05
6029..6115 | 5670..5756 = 1.16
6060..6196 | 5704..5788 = 1.14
